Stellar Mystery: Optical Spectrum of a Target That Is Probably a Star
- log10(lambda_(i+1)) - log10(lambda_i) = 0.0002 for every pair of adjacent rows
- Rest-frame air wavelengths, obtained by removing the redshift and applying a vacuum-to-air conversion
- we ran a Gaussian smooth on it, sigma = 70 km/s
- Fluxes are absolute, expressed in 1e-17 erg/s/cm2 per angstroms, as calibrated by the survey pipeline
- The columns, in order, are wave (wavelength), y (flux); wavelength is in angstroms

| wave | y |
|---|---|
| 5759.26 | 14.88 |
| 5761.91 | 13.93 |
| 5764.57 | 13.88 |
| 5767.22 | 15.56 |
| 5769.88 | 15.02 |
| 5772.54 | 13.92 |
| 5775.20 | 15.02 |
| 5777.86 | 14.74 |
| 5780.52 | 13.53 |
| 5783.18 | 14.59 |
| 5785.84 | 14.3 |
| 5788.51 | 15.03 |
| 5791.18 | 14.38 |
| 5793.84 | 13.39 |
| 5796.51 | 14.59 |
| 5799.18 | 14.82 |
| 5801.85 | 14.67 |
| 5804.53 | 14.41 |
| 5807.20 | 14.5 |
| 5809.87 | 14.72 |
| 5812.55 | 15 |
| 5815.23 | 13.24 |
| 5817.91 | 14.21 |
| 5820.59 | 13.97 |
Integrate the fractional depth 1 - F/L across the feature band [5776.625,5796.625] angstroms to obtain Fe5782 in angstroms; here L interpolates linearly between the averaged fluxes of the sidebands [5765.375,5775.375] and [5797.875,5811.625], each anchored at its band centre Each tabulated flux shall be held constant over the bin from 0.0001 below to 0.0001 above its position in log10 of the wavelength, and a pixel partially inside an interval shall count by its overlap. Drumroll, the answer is 0.6 angstroms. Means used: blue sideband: 14.8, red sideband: 14.6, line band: 14.3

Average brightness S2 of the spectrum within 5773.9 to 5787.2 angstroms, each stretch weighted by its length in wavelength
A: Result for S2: 14.4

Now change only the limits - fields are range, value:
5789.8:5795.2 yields 13.9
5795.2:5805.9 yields 14.6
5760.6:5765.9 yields 13.9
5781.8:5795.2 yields 14.3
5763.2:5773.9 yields 14.6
